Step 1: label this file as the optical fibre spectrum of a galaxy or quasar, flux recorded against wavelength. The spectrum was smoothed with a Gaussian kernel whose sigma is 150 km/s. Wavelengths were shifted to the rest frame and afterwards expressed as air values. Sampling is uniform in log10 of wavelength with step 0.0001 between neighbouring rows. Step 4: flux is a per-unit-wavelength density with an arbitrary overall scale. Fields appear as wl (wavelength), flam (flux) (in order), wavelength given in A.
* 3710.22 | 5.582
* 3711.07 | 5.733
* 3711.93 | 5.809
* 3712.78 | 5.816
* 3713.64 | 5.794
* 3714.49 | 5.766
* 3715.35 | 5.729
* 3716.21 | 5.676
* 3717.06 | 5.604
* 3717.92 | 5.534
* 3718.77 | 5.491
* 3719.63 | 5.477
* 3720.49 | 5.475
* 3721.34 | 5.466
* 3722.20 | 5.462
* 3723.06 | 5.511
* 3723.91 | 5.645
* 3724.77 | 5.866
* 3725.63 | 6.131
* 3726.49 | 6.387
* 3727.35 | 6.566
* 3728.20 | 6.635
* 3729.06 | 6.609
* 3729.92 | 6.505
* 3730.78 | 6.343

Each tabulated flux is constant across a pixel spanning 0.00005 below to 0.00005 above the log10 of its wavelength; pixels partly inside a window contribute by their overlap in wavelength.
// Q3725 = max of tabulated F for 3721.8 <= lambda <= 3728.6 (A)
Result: 6.635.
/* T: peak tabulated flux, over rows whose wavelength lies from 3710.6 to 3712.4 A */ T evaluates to 5.809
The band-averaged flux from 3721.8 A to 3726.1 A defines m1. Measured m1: 5.73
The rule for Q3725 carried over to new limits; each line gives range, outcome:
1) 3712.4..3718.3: 5.816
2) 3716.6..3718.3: 5.604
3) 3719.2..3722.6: 5.477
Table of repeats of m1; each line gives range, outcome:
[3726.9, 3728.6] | 6.62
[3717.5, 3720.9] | 5.49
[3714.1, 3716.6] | 5.7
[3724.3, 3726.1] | 5.98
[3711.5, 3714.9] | 5.8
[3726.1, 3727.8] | 6.51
